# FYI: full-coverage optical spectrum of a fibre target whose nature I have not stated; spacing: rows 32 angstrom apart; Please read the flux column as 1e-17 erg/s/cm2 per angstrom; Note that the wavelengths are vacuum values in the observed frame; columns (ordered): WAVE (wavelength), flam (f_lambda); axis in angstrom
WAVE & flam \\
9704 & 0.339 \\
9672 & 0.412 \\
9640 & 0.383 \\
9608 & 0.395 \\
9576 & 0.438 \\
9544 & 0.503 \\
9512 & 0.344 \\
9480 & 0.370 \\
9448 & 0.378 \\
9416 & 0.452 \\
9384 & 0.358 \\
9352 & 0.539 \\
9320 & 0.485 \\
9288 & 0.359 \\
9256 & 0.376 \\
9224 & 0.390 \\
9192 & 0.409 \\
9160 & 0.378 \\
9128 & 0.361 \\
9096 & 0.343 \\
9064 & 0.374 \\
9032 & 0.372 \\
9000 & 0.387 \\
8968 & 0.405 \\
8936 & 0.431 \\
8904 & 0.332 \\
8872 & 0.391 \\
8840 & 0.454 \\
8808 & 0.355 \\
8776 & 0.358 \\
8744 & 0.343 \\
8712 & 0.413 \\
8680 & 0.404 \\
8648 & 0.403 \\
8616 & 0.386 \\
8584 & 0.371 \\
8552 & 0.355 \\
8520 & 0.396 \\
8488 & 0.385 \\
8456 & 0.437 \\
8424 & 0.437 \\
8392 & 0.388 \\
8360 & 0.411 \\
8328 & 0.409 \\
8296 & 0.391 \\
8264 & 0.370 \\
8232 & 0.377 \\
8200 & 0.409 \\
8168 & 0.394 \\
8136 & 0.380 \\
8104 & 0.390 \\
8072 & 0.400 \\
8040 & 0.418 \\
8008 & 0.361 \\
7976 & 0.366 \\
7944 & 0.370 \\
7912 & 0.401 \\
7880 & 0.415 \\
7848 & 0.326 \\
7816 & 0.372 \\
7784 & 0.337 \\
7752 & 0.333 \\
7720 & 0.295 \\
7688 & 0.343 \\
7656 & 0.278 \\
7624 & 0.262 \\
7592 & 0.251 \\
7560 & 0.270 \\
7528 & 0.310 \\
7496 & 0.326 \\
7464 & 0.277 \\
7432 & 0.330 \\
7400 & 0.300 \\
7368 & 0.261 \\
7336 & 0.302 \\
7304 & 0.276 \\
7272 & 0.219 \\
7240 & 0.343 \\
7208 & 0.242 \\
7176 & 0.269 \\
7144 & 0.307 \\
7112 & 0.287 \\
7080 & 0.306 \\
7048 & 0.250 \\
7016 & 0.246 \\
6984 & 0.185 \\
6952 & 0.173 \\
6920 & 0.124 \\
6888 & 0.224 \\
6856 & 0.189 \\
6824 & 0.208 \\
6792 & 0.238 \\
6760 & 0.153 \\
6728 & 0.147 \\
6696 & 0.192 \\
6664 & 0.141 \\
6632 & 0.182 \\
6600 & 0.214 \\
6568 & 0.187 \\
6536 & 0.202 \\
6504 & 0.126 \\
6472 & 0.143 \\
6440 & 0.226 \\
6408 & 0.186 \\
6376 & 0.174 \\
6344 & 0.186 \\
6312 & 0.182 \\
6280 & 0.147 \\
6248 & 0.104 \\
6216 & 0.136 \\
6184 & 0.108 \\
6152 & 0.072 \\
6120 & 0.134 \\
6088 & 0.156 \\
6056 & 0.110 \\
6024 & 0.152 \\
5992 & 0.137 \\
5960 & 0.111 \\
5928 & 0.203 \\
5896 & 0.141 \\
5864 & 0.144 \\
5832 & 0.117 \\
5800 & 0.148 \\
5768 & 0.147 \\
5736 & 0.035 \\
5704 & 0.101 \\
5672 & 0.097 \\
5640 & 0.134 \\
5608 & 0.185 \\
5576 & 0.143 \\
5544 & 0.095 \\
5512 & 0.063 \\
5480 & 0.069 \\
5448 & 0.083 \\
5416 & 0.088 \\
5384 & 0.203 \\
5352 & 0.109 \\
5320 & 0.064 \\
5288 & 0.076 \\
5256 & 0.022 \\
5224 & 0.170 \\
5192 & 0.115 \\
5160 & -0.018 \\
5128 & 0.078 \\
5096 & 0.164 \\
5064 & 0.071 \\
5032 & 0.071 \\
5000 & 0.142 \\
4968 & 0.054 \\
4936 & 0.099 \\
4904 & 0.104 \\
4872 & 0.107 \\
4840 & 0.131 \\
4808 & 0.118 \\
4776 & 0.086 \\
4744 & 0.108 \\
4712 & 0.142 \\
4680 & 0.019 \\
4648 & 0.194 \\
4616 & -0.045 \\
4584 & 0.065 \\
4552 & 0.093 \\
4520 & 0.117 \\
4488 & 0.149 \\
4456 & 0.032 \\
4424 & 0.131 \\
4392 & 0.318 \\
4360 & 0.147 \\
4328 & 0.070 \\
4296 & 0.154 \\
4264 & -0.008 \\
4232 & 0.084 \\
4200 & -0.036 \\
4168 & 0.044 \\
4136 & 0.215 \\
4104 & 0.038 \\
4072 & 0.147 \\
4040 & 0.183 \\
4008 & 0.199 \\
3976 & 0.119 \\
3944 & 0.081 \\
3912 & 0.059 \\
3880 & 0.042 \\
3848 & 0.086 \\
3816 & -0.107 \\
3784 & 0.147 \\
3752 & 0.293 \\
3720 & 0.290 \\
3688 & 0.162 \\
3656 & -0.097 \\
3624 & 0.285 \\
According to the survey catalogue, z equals 0.76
